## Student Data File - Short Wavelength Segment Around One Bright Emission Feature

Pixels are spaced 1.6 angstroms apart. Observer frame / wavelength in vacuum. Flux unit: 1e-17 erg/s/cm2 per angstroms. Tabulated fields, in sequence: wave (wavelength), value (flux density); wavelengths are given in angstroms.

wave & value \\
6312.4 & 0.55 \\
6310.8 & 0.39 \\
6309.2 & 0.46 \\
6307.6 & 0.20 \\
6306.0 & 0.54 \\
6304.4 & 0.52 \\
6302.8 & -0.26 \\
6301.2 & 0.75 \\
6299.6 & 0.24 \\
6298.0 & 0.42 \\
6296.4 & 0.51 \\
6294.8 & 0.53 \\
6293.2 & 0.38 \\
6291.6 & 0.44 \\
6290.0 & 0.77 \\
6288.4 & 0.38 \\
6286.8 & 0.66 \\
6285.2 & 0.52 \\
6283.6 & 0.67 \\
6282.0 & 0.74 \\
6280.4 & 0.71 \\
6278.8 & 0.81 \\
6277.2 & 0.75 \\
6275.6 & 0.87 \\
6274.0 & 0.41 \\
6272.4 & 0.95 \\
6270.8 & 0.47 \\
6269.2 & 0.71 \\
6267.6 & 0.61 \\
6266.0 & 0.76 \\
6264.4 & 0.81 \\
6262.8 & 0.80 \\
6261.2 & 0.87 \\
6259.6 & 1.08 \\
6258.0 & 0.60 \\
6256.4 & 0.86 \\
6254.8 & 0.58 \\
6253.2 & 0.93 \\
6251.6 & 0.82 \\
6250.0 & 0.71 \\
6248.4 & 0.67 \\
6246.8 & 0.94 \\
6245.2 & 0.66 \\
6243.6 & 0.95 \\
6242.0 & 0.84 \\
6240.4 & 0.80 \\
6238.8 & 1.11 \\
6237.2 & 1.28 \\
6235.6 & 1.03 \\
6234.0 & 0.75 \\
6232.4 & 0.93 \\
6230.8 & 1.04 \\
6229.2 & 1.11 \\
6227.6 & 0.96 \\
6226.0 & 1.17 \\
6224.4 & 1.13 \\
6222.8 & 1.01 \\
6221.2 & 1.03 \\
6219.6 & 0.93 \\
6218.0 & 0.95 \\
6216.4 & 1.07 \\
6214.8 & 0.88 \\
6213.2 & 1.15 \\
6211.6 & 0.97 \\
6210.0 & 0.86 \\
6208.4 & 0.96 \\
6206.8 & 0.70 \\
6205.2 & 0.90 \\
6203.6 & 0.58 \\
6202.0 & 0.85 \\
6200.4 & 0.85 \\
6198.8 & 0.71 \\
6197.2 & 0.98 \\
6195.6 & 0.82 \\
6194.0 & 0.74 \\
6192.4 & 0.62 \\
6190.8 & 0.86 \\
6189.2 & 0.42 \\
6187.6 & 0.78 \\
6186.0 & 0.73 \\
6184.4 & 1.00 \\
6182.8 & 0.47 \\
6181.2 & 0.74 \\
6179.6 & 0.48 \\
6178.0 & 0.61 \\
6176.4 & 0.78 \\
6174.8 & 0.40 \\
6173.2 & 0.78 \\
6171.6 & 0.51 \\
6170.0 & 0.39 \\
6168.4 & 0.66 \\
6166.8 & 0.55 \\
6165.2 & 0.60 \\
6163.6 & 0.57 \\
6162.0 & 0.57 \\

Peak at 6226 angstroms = C IV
